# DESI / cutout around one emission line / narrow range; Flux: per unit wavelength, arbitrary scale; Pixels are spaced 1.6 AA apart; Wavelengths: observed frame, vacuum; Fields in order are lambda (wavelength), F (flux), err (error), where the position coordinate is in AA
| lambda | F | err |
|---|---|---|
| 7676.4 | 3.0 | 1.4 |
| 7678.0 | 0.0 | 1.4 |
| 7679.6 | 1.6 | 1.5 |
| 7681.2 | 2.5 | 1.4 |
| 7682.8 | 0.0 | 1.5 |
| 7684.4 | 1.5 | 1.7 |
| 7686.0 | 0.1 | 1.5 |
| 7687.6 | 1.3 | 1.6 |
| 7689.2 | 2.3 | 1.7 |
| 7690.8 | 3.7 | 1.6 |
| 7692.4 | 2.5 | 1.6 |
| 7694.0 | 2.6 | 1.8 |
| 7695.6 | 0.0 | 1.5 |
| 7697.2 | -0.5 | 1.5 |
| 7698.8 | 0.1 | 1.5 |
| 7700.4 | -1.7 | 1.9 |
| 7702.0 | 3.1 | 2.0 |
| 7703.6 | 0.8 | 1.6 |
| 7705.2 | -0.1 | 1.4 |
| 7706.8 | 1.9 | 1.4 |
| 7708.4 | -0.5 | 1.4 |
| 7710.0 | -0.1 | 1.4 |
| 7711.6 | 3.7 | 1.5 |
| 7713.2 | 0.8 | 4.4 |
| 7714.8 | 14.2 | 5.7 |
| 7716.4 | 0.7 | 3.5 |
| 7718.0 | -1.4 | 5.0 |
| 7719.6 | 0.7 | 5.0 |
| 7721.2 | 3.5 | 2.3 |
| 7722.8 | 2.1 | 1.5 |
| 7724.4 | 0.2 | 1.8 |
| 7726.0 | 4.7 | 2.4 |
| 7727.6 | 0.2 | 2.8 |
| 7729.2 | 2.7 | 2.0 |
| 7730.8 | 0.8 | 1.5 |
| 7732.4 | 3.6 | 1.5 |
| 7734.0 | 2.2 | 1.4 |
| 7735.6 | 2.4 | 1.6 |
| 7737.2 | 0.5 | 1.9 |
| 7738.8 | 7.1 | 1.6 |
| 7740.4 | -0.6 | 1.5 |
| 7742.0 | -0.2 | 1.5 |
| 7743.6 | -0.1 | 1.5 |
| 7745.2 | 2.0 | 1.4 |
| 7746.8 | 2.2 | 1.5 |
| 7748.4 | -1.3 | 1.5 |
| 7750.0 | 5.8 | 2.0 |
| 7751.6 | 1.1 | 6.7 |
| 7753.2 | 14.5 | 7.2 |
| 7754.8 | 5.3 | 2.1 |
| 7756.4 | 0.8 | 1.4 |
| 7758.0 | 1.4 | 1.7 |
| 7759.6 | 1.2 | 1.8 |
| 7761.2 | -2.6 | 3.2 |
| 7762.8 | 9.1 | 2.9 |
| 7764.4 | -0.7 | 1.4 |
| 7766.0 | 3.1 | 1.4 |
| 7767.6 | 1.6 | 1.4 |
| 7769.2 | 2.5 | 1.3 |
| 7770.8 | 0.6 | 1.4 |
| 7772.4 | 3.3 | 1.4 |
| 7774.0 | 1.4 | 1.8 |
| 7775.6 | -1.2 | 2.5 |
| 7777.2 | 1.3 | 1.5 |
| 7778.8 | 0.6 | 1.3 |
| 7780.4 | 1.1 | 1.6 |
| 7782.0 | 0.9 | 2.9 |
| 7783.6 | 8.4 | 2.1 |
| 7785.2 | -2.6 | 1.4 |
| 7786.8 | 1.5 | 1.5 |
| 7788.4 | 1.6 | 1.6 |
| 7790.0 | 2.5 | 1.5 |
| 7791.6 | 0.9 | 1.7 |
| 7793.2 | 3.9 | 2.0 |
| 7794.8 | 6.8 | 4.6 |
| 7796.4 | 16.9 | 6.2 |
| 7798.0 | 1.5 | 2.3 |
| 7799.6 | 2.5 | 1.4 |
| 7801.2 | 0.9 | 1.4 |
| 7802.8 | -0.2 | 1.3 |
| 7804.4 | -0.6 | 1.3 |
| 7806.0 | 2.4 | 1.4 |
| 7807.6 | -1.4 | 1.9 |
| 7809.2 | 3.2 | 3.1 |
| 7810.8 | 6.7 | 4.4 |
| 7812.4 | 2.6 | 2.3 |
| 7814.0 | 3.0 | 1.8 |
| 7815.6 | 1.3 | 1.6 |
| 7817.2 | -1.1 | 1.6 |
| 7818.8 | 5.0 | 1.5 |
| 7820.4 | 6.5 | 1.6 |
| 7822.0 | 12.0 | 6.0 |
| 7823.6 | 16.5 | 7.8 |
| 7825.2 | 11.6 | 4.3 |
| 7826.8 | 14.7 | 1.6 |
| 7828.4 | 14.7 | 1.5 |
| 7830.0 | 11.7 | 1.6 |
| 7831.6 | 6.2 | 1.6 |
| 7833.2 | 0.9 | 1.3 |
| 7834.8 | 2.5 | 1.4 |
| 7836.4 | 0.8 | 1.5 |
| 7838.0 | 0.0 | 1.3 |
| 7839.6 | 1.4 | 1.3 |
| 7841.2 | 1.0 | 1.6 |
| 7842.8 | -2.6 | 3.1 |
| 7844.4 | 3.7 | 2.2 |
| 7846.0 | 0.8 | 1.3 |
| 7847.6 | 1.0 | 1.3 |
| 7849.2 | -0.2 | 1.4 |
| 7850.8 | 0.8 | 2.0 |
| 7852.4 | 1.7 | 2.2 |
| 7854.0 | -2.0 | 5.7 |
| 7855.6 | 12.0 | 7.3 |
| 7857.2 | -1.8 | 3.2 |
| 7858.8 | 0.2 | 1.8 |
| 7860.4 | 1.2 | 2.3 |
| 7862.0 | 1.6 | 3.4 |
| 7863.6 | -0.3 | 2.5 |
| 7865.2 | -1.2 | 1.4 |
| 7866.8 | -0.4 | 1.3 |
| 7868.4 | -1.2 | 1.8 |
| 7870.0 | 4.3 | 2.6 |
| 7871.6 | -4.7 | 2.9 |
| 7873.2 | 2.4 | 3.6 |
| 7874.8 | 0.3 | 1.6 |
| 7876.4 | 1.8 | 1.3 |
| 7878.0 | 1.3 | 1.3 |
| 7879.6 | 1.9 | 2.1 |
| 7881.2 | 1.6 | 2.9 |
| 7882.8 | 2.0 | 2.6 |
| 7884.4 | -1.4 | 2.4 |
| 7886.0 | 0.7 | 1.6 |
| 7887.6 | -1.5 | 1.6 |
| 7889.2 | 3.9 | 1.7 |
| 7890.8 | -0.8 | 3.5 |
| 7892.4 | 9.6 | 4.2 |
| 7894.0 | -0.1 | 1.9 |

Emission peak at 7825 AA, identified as [O II]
